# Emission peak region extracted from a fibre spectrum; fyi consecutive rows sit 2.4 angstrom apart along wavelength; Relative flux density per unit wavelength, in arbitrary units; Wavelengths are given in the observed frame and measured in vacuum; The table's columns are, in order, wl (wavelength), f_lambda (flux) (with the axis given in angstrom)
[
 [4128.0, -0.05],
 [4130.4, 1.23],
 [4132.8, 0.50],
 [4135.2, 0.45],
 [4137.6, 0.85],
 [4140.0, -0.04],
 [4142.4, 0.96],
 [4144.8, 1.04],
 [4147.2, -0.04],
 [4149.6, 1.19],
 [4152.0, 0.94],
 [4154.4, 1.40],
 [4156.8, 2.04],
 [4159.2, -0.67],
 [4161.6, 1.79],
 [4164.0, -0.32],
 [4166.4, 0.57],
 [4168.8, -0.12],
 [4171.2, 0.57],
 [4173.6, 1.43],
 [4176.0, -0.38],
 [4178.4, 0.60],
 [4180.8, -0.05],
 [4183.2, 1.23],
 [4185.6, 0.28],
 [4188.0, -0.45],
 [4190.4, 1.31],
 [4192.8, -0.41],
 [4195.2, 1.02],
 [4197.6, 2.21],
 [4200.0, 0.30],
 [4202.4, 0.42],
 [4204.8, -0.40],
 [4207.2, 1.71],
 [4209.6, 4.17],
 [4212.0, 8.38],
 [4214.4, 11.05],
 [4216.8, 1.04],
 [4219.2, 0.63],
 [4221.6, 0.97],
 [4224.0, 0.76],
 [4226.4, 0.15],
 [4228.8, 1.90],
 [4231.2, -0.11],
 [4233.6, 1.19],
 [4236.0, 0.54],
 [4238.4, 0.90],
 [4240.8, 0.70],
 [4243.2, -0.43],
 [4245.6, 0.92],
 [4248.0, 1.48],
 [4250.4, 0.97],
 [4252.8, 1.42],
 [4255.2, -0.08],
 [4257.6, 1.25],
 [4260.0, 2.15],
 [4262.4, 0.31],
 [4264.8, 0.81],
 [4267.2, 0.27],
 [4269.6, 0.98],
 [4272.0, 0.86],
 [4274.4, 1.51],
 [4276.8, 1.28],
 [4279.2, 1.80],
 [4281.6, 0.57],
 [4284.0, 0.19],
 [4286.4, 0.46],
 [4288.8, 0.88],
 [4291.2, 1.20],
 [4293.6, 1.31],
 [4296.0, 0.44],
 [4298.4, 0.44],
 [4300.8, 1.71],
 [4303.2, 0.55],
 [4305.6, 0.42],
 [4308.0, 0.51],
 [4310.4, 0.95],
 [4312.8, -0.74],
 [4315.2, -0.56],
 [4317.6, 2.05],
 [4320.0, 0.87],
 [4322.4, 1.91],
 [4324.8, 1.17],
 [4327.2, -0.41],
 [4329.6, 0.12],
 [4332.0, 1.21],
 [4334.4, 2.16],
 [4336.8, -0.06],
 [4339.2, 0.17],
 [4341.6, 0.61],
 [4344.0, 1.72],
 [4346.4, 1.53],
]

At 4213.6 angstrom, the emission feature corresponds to [O II] 3727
